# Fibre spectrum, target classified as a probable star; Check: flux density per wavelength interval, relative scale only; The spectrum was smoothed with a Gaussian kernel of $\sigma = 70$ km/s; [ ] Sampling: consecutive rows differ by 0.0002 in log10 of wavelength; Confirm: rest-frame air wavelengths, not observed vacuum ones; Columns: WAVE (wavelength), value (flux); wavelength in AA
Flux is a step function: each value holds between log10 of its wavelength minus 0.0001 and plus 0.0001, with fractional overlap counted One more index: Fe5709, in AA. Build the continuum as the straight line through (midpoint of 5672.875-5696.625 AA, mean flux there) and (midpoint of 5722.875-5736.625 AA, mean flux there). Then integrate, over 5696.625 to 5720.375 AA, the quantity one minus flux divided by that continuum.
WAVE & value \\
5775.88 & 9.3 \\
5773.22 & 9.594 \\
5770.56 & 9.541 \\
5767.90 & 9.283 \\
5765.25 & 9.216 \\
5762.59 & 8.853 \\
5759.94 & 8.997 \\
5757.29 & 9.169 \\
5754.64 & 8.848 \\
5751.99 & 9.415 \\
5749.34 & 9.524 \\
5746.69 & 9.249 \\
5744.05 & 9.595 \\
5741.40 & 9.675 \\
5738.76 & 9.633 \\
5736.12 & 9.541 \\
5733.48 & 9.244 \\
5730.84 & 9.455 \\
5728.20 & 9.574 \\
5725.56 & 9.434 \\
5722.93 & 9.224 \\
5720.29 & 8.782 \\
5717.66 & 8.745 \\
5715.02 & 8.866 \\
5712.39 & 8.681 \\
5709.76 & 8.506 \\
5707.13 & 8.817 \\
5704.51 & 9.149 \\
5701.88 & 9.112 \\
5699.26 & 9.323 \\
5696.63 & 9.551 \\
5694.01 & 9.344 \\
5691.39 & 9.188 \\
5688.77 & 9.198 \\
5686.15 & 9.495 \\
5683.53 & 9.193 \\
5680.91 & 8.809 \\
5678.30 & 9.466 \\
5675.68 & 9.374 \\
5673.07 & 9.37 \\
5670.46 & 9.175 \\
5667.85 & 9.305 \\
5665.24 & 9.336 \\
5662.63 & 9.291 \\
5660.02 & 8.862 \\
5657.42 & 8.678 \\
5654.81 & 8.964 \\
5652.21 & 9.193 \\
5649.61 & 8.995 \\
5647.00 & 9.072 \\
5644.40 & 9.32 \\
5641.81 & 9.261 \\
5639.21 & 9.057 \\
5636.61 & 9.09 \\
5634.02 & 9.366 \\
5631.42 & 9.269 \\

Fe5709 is 1.1 AA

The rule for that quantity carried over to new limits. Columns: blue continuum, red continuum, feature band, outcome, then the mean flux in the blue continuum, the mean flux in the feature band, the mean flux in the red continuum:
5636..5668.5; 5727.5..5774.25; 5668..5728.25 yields 0.5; 9.1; 9.14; 9.35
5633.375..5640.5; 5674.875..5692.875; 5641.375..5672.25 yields 0.2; 9.16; 9.12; 9.24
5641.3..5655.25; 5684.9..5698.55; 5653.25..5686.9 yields 0.3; 9.14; 9.17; 9.35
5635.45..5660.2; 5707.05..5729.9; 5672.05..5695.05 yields -0.6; 9.06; 9.27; 8.97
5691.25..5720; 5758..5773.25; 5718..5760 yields -1.0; 9.01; 9.33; 9.21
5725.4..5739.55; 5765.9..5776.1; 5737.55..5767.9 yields 0.5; 9.48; 9.29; 9.43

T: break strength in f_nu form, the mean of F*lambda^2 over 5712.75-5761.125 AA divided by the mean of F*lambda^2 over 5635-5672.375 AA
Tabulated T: 1.05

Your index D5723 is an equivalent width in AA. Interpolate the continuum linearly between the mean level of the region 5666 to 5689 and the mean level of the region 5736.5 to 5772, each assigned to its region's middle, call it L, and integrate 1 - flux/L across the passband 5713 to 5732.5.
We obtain 0.3 AA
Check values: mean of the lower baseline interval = 9.27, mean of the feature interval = 9.14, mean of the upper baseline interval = 9.31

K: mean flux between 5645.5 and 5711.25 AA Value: 9.15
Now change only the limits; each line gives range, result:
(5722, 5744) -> 9.49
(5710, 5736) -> 9.11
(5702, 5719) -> 8.82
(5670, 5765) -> 9.21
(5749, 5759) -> 9.2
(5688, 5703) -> 9.29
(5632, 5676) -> 9.16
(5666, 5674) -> 9.29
